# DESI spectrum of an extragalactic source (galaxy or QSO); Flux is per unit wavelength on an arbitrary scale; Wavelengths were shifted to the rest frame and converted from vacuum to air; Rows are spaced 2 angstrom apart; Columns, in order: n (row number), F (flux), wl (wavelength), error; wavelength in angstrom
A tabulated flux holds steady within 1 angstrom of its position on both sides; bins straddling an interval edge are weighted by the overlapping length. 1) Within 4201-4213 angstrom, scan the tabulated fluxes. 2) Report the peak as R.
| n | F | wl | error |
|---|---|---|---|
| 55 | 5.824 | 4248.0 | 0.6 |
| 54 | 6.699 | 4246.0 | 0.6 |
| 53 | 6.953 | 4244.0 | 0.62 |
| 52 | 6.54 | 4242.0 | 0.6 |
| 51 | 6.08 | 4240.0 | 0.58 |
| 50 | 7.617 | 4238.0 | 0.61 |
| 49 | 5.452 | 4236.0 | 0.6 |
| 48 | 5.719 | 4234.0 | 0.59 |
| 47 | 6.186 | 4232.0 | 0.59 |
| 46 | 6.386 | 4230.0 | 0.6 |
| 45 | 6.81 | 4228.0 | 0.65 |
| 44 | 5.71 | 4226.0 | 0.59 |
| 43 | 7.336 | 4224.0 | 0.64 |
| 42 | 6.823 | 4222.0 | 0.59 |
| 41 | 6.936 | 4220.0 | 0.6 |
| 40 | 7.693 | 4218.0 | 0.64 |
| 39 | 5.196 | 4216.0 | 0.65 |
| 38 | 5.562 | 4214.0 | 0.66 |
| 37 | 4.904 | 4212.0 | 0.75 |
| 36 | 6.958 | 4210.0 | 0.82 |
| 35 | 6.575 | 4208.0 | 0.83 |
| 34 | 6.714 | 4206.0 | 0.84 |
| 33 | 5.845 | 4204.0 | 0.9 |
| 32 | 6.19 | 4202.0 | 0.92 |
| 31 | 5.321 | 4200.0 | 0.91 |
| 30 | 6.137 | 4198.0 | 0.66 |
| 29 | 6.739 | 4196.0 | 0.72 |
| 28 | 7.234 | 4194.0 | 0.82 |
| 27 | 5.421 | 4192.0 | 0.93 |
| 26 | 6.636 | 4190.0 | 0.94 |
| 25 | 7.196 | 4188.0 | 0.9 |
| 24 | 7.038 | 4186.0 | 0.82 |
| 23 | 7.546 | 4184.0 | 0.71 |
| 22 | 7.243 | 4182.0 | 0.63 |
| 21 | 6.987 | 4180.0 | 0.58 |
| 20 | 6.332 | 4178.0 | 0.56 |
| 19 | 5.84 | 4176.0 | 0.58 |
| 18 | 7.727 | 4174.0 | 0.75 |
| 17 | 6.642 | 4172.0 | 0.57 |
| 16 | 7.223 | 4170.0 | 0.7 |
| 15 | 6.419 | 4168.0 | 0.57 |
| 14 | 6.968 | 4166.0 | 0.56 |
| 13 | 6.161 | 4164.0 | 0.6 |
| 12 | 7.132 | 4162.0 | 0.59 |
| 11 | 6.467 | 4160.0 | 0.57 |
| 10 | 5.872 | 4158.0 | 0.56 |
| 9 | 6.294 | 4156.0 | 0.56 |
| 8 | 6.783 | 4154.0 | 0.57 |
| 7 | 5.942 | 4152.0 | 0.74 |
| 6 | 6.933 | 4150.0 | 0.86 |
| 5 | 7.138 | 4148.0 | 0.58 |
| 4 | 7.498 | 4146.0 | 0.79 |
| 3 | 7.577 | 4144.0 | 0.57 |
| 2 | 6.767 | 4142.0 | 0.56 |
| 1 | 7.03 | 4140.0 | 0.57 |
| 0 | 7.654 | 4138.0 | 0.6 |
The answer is 6.958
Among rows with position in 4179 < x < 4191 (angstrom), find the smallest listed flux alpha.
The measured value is 6.636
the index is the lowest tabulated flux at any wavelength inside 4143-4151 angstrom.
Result 6.933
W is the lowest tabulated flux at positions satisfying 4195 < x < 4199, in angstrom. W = 6.137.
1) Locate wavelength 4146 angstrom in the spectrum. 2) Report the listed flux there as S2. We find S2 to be 7.498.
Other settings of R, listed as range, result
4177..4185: 7.546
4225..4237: 6.81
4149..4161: 6.933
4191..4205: 7.234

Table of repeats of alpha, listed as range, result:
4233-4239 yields 5.452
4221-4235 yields 5.71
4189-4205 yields 5.321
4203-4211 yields 5.845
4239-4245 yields 6.08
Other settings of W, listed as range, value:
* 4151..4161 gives 5.872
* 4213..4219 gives 5.196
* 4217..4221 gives 6.936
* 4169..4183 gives 5.84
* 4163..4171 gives 6.161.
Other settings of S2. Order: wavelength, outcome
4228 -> 6.81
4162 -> 7.132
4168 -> 6.419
